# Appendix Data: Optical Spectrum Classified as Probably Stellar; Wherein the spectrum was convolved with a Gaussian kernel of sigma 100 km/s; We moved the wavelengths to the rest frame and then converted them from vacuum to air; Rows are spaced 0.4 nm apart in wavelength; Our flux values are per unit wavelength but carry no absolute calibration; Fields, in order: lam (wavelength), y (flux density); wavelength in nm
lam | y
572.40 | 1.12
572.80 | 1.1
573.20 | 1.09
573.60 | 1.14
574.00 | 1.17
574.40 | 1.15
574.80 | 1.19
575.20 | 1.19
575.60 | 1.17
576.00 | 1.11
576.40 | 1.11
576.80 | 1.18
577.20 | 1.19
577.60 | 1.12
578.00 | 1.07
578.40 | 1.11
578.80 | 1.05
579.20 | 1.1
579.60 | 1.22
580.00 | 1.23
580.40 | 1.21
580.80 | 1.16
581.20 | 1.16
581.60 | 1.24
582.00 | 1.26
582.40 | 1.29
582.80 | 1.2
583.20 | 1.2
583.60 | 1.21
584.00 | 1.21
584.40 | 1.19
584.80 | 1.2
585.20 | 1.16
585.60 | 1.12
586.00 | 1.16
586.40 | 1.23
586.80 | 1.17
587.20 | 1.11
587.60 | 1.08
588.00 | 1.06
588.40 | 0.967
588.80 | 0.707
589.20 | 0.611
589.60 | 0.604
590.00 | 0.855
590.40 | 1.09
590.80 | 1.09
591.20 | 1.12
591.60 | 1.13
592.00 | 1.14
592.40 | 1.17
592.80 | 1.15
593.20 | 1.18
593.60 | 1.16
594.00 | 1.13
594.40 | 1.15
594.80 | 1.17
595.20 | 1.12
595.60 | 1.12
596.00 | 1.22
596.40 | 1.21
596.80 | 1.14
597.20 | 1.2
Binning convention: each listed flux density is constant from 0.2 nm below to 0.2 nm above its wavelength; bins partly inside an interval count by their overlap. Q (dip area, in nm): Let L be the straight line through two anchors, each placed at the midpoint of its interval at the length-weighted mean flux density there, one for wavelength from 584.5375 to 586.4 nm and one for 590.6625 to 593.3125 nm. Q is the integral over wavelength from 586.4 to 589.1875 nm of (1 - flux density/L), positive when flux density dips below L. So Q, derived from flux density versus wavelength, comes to 0.37 nm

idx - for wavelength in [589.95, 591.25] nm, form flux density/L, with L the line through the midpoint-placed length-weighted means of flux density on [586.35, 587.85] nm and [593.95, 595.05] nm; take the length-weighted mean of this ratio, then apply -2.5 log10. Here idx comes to 0.09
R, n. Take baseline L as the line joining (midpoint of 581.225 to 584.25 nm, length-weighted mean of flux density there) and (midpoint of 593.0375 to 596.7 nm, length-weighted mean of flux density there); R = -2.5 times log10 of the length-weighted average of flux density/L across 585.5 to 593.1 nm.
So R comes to 0.157 mag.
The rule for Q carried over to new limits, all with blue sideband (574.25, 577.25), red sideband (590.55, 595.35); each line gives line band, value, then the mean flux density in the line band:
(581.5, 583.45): -0.14 nm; 1.24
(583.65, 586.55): -0.08 nm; 1.18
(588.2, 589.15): 0.29 nm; 0.801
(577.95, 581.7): 0.00 nm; 1.16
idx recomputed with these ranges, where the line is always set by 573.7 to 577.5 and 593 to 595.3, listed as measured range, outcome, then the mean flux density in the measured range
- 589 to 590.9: 0.35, 0.837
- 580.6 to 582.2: -0.04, 1.21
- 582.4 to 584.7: -0.05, 1.21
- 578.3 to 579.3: 0.07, 1.08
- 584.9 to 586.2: 0.01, 1.15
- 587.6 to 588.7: 0.16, 0.998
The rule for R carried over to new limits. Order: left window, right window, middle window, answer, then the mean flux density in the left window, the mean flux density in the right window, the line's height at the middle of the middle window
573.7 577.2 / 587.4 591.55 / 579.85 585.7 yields -0.16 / 1.16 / 0.926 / 1.04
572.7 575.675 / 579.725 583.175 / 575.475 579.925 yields 0.05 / 1.15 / 1.22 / 1.18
